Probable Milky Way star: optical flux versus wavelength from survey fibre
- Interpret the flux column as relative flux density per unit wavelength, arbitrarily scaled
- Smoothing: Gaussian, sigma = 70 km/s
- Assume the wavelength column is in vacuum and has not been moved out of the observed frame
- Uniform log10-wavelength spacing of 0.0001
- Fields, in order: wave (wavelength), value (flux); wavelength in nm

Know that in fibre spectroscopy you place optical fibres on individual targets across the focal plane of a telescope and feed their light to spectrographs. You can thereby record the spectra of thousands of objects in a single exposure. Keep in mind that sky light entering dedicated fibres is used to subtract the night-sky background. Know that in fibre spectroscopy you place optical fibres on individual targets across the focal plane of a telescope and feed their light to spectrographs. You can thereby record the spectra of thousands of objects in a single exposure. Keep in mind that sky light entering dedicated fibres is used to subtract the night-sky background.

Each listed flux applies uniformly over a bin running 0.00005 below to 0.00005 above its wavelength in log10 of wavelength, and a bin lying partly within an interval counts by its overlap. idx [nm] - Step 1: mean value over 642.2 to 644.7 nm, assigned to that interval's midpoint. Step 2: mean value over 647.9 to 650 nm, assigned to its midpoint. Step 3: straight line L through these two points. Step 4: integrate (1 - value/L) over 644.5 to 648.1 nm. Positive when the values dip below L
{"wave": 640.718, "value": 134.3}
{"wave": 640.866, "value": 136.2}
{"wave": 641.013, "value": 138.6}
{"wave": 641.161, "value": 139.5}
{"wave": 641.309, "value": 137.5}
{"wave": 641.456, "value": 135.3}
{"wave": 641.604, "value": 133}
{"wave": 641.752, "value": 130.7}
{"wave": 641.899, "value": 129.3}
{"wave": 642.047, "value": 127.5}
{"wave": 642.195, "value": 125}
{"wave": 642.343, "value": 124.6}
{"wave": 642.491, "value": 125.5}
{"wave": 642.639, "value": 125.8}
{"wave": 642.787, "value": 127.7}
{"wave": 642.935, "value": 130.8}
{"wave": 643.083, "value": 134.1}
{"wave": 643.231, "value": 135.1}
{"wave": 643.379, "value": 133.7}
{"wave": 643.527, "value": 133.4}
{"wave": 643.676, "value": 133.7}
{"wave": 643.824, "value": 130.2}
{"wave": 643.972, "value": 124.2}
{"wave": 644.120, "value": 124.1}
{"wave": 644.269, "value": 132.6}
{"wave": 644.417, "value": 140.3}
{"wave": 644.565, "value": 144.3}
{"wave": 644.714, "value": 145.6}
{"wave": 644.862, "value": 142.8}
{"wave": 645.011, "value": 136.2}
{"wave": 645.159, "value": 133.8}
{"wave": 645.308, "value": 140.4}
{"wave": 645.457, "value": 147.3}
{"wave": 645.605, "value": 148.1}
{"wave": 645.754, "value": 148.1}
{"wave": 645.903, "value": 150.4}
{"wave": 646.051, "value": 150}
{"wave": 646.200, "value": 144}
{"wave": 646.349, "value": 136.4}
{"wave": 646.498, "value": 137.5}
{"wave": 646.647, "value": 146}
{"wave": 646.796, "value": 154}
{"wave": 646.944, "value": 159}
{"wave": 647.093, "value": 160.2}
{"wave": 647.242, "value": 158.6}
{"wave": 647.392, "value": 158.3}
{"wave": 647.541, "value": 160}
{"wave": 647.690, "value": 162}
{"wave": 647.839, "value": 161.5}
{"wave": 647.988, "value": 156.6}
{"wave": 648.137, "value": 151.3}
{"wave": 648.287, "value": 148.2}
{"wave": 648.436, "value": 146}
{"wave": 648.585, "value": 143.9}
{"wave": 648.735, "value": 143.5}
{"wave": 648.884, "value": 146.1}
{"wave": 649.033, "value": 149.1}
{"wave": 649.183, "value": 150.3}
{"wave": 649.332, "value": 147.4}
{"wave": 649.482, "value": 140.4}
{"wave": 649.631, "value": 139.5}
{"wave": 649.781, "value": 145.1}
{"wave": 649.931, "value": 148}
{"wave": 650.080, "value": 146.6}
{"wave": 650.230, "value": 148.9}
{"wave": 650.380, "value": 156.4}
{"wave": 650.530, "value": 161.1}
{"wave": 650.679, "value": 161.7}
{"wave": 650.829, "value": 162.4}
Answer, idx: -0.25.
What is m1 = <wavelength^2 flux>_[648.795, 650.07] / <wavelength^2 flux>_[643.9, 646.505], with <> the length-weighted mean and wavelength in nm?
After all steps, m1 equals 1.05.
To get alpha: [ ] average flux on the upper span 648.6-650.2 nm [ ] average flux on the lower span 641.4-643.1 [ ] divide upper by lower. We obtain 1.13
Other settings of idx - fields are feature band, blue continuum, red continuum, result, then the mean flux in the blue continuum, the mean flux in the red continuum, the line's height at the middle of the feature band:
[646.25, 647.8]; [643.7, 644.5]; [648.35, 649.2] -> -0.140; 131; 146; 140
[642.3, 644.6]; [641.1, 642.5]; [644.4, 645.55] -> 0.090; 131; 142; 136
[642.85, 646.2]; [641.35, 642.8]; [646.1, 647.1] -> 0.016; 129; 147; 139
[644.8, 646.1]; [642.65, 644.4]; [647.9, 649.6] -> -0.066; 131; 147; 137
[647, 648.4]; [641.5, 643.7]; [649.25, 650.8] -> -0.131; 130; 150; 144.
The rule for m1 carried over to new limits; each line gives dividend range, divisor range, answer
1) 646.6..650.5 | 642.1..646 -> 1.13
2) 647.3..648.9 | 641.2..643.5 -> 1.19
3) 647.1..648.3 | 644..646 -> 1.13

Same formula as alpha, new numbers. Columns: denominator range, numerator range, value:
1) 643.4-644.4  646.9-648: 1.22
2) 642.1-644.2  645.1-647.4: 1.15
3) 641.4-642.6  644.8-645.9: 1.11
